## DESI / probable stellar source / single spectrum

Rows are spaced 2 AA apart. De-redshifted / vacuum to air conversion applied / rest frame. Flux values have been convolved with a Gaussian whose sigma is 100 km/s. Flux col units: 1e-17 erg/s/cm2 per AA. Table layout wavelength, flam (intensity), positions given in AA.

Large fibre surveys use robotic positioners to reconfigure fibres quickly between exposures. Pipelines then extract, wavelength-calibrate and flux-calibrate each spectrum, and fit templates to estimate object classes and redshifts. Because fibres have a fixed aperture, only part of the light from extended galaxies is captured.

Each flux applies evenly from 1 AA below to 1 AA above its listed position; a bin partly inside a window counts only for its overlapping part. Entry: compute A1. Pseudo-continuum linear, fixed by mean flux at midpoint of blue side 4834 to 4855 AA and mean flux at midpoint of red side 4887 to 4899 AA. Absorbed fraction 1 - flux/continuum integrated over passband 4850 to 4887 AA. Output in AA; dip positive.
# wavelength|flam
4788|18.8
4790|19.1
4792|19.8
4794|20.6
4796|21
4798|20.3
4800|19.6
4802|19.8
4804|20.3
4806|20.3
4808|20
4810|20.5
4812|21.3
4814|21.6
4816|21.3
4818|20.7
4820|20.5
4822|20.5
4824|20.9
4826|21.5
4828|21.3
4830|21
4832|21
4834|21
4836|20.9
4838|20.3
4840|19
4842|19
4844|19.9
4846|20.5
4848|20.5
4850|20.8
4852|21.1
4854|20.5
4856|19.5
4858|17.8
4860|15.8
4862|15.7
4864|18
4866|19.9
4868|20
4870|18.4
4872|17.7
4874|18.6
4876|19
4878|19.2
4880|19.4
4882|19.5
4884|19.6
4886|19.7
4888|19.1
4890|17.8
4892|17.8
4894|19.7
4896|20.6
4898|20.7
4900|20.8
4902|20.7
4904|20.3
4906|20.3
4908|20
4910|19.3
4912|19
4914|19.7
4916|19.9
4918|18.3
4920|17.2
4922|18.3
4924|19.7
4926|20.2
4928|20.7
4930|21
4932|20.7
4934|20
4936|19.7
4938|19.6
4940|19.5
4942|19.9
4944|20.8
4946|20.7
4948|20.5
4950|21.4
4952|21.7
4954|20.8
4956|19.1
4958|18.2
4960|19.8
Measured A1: 1.64 AA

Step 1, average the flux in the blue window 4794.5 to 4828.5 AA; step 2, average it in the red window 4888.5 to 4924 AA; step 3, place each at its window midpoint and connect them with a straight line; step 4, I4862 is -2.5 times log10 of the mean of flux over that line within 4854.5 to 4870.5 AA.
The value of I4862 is 0.10 mag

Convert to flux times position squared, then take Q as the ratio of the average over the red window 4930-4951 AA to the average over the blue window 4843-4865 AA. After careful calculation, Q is 1.1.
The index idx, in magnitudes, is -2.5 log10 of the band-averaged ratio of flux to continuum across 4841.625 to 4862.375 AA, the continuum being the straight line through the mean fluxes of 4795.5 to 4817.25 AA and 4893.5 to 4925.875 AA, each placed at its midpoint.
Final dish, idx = 0.047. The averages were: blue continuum 20.5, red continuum 19.7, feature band 19.3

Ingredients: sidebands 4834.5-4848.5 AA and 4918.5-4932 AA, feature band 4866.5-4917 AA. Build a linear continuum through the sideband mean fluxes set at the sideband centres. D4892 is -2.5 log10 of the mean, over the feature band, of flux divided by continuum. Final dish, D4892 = 0.015 mag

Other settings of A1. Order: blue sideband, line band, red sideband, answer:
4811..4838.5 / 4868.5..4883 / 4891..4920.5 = 0.9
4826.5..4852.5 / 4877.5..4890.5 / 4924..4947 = 0.7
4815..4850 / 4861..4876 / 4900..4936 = 1.4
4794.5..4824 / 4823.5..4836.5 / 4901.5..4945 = -0.4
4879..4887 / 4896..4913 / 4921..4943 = -0.4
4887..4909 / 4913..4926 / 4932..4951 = 0.7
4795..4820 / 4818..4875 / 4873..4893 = 0.1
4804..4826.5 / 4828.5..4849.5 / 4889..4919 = 0.1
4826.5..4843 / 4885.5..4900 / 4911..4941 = 0.3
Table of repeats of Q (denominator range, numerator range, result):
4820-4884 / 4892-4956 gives 1.05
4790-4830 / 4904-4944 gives 1.00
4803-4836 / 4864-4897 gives 0.94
